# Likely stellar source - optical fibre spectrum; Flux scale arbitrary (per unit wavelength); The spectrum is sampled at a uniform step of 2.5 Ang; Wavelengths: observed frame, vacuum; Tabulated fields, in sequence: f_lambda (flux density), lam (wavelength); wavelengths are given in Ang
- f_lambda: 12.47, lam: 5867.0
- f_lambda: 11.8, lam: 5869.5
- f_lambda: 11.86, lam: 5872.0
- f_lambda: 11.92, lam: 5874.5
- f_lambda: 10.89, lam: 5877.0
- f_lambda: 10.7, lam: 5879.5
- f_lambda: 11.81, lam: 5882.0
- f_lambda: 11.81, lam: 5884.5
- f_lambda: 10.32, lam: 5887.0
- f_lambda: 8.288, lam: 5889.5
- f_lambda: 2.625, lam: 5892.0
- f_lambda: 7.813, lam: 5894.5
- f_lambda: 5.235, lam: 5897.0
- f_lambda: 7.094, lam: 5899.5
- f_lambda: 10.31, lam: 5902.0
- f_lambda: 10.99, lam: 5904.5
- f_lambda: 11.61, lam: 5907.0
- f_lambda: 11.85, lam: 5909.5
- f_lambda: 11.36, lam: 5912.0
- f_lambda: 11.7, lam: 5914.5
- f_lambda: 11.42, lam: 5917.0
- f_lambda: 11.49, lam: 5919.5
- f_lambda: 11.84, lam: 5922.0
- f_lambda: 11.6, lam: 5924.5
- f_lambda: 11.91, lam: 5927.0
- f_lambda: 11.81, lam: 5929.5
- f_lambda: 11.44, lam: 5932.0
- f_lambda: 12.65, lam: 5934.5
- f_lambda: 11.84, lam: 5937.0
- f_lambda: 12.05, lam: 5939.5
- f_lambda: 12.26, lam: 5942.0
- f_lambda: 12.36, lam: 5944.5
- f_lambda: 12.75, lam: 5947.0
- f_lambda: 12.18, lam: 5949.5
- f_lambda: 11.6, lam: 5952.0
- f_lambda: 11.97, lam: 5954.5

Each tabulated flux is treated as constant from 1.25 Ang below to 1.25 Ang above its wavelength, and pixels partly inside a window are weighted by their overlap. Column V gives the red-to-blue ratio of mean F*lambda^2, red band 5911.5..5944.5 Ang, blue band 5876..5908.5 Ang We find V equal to 1.30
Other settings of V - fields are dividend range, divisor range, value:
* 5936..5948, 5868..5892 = 1.18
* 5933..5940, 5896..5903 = 1.64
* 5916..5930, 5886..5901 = 1.71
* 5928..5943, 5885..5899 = 1.71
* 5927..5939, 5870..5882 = 1.07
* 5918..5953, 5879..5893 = 1.31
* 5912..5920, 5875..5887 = 1.04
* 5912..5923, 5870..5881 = 1.03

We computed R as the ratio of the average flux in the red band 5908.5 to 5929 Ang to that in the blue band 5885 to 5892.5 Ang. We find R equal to 1.46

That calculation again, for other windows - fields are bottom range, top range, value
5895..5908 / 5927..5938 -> 1.34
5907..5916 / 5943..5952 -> 1.06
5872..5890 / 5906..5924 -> 1.06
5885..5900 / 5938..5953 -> 1.71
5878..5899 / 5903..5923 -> 1.35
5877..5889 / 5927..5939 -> 1.09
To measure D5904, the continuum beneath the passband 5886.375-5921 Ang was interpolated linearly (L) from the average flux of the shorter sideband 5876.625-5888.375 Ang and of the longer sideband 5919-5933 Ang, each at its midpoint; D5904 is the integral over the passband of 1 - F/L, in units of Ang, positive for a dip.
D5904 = 5.99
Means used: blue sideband 11.1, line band 9.44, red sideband 11.7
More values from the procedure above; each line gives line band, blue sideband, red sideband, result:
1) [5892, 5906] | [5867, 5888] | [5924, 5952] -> 4.61 Ang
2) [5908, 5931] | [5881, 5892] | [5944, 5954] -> -1.43 Ang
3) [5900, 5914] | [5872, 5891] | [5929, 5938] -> 0.41 Ang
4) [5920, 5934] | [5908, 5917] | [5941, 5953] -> 0.14 Ang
